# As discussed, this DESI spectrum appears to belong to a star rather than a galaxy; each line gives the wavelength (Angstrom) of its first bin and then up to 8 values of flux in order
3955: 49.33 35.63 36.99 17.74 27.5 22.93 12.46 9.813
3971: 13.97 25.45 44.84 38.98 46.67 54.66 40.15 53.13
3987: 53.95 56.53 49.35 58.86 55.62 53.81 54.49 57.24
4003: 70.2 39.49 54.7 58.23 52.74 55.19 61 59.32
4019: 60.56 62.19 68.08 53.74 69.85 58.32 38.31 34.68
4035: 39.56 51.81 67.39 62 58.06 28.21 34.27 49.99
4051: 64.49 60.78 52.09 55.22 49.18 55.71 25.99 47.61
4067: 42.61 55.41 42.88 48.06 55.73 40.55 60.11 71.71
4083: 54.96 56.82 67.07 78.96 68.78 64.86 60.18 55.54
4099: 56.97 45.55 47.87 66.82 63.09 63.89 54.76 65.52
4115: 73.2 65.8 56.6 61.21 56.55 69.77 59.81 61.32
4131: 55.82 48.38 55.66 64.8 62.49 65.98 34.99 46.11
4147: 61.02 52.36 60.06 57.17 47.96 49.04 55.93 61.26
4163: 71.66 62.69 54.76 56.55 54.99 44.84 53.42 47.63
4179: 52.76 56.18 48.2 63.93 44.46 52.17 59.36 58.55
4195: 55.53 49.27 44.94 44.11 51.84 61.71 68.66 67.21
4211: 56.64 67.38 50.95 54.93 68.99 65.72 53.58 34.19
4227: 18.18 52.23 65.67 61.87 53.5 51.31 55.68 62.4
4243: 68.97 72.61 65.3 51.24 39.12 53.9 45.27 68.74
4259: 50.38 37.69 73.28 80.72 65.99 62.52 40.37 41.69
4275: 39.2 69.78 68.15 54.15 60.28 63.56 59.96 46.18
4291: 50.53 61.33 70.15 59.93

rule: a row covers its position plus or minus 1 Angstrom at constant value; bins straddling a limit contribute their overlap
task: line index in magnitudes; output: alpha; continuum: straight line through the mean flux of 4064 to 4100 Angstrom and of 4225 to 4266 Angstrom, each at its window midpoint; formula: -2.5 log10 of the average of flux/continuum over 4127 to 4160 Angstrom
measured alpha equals 0.03 mag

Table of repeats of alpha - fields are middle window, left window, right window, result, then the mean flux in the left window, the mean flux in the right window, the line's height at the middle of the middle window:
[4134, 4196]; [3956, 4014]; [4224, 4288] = -0.07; 43.1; 55.9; 51.6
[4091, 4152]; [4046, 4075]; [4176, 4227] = -0.15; 49.1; 54.4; 51.4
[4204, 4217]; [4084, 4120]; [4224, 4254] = -0.11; 61.8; 53.7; 55.4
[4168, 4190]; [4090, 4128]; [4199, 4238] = 0.10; 60.9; 54.9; 57.1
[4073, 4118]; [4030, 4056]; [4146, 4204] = -0.18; 49.4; 54.2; 51.3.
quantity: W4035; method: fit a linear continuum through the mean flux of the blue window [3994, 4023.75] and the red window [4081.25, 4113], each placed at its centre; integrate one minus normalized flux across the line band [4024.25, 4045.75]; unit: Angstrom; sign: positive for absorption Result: 2.62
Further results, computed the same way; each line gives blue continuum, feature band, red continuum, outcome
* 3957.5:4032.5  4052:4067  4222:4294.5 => 0.0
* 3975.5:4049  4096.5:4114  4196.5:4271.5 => -1.1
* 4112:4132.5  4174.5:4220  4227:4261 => 2.0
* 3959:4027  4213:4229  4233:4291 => 1.4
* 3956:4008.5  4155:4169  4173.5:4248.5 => -1.5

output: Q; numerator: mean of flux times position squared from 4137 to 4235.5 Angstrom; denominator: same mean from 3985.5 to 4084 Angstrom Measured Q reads 1.11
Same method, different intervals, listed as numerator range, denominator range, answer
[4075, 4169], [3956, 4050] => 1.33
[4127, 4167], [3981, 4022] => 1.10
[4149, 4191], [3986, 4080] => 1.11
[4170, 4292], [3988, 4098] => 1.11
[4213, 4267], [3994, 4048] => 1.16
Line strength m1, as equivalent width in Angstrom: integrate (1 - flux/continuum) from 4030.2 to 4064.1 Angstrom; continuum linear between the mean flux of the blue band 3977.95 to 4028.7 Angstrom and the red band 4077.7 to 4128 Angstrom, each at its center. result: 5.7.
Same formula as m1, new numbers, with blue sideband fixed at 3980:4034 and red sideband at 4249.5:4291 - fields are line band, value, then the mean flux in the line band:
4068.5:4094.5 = -1.8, 59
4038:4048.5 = 1.0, 50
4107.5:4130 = -2.9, 62.6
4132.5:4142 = -0.8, 60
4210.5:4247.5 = -0.7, 56.7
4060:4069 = 1.8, 44.4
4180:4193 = 0.3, 54.4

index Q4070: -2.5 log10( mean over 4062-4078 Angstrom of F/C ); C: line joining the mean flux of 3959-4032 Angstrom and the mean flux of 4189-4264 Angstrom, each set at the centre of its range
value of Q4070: 0.119 mag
